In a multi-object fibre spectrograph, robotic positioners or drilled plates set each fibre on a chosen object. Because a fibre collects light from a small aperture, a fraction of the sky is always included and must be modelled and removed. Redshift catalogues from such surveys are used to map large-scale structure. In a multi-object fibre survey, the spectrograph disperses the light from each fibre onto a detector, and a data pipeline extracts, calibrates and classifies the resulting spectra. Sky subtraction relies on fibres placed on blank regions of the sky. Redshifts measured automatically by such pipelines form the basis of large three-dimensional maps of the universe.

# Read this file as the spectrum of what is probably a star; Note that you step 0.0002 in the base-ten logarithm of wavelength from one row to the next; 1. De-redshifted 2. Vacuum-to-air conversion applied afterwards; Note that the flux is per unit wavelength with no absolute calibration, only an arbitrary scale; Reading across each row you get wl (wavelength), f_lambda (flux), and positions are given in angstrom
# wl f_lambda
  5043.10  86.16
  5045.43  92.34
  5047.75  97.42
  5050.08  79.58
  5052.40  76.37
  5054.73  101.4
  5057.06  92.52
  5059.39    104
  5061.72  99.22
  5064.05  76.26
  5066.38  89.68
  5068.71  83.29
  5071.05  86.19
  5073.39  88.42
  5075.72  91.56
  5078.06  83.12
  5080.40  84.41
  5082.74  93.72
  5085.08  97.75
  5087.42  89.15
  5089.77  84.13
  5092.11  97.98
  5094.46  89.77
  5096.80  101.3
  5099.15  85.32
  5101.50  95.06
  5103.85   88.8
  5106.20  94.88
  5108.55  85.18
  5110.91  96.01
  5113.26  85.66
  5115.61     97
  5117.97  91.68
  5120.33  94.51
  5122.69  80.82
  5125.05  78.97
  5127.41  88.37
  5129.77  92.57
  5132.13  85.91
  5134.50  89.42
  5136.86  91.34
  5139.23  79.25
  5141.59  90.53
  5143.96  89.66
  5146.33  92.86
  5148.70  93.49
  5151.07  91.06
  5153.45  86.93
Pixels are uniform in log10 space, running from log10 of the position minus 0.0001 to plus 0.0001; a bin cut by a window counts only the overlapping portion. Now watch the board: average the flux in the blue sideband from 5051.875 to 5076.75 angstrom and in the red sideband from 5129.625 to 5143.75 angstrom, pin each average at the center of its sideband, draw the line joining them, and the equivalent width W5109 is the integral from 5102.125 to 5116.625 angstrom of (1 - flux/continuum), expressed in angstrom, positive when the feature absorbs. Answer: -0.41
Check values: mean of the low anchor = 90.2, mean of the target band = 91.4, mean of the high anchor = 88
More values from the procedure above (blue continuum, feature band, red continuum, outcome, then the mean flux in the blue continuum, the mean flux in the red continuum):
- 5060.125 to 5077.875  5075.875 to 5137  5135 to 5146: -1.39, 88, 88.3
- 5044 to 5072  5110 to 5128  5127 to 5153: 0.10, 89.8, 89.5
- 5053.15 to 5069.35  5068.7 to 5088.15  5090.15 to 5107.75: 0.74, 92.2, 92.7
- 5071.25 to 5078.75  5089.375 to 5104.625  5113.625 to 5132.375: -0.69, 87.8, 88.7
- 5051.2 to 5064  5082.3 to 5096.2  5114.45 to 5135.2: -0.20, 93.1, 88.7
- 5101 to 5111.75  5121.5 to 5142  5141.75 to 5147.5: 1.14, 91.6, 91.1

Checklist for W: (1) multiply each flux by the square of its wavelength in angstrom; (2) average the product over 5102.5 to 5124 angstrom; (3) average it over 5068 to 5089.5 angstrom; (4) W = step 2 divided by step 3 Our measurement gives 1.0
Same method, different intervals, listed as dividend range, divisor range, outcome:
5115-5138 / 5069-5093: 1.01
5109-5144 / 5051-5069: 1.00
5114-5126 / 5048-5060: 1.00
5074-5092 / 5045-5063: 0.98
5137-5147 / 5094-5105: 0.97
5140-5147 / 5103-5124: 1.01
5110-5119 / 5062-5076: 1.09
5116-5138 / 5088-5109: 0.98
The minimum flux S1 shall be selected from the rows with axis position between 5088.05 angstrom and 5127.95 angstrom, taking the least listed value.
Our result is 78.97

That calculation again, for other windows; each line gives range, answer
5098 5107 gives 85.32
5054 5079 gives 76.26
